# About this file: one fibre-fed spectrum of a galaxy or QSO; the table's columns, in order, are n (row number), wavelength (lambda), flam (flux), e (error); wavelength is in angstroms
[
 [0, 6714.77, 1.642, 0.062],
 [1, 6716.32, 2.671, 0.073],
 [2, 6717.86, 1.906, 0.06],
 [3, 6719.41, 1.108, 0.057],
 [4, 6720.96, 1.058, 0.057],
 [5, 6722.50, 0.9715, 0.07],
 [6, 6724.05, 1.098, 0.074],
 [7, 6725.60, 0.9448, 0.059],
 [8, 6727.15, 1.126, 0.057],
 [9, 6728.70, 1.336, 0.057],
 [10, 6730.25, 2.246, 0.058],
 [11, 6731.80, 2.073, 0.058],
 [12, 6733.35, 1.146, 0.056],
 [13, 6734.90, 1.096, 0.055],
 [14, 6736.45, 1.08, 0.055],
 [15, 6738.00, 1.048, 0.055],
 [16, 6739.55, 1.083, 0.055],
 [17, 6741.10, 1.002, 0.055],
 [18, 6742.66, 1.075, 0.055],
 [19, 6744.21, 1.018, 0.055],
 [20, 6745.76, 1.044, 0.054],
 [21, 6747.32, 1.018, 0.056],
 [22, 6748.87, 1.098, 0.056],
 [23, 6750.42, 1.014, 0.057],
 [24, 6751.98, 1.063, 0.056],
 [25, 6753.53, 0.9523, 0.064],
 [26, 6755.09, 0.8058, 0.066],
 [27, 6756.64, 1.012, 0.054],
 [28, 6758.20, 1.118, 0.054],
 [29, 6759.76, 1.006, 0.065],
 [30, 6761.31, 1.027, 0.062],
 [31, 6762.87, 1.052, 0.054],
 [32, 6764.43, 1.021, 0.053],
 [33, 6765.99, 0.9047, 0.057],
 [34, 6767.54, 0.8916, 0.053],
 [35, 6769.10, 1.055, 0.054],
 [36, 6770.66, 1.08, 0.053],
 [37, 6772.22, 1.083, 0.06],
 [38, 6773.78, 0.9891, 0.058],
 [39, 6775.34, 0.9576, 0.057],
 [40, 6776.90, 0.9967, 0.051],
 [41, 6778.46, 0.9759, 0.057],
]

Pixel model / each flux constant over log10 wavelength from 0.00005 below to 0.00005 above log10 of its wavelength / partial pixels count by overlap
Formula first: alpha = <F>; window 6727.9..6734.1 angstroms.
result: 1.7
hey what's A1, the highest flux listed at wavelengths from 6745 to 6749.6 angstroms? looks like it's 1.098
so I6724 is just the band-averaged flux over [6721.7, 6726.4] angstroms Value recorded 1.01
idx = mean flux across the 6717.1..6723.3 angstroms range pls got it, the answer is 1.26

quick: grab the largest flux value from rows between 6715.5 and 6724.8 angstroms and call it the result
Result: 2.671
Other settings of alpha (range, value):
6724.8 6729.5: 1.14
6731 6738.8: 1.29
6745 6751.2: 1.04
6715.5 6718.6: 2.29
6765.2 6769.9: 0.952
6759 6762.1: 1.02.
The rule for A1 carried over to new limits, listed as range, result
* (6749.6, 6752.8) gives 1.063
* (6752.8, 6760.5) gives 1.118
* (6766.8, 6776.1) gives 1.083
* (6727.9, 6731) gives 2.246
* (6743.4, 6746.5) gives 1.044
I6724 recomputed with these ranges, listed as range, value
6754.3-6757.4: 0.909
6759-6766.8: 1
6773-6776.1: 0.973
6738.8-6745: 1.04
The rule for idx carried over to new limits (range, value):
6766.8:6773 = 1.03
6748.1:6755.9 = 0.987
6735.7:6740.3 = 1.07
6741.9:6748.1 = 1.04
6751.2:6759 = 0.99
